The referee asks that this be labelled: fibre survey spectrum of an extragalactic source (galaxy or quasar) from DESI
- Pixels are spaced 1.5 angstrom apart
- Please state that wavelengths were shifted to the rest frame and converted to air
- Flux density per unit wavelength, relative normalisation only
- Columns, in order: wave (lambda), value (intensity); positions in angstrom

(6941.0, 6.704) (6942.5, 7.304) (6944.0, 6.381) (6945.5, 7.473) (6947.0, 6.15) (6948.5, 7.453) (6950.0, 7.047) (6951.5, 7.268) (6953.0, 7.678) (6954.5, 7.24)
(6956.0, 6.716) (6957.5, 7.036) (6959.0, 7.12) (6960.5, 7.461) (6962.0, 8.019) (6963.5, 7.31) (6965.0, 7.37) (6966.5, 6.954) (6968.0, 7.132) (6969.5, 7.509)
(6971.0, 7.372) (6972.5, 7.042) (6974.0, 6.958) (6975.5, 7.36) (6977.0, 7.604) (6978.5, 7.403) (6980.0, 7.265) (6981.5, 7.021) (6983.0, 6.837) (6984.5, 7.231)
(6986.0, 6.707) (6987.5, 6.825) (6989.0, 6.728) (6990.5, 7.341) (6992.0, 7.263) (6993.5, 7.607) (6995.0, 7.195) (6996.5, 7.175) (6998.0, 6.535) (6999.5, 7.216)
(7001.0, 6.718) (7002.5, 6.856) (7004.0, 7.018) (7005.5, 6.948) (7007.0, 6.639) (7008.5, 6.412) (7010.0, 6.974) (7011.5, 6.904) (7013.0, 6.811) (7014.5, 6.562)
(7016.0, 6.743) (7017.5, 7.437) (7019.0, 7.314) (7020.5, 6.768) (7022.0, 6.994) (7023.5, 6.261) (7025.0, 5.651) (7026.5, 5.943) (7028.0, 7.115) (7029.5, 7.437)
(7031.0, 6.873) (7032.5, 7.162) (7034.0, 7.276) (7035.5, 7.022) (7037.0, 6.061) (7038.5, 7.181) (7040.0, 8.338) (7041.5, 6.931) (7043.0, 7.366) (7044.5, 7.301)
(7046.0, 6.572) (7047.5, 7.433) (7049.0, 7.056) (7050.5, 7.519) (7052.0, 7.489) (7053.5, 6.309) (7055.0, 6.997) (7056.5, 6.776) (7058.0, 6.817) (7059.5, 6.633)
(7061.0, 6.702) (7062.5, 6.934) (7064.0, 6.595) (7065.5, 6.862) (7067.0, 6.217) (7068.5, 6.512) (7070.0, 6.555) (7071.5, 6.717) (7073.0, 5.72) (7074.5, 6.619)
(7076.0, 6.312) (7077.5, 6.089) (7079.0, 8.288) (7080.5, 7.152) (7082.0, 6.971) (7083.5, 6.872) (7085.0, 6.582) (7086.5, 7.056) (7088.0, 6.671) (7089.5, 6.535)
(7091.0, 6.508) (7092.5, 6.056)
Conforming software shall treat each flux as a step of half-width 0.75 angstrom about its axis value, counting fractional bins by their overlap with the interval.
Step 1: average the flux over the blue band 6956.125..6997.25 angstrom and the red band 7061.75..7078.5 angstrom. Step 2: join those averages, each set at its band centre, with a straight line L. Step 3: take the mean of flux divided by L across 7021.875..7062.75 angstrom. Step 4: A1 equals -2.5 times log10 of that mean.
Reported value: -0.04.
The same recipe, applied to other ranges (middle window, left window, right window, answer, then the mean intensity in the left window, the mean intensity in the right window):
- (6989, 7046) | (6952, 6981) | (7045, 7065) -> 0.02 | 7.29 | 6.91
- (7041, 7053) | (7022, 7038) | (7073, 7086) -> -0.07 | 6.7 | 6.8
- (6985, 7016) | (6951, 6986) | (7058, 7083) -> 0.02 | 7.24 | 6.69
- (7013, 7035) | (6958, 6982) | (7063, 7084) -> 0.02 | 7.31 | 6.68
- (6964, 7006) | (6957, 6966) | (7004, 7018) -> 0.00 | 7.38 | 6.82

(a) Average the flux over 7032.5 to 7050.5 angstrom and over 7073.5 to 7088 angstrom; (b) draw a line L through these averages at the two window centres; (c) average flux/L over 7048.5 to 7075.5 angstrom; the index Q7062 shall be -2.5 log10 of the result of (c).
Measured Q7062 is 0.04 mag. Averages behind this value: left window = 7.16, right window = 6.85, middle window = 6.72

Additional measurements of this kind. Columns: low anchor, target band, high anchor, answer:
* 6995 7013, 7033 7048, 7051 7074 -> -0.06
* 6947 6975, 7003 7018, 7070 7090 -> 0.03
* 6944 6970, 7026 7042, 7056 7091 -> -0.03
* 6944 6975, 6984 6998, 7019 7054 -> 0.00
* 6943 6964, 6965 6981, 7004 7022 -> -0.03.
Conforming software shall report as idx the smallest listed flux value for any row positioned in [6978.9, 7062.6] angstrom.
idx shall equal 5.651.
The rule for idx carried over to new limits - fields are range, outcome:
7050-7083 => 5.72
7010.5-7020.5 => 6.562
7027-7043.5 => 6.061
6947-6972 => 6.15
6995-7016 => 6.412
